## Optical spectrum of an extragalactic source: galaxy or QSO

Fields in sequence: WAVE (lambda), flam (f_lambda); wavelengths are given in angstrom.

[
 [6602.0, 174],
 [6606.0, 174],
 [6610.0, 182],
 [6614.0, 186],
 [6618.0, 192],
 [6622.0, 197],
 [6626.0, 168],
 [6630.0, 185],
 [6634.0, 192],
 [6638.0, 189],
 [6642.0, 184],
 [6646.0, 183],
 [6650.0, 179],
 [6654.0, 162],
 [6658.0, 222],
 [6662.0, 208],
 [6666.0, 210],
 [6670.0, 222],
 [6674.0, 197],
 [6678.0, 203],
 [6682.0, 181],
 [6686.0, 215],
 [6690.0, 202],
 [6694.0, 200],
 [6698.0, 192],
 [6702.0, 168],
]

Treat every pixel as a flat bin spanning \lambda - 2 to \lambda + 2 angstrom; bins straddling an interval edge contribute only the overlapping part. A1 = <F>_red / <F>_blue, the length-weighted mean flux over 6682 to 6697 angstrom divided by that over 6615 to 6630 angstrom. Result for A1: 1.09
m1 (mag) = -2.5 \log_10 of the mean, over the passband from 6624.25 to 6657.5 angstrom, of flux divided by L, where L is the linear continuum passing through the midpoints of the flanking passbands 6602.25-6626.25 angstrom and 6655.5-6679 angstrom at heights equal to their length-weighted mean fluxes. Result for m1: 0.08 mag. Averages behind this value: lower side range 184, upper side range 210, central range 182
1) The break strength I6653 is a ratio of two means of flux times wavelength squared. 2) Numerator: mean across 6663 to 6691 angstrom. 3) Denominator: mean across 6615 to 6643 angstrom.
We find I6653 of 1.1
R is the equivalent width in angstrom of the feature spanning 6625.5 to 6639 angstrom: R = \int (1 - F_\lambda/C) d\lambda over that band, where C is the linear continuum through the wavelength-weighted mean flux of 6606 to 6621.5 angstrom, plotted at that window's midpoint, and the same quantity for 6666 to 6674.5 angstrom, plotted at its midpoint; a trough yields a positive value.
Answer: 0.7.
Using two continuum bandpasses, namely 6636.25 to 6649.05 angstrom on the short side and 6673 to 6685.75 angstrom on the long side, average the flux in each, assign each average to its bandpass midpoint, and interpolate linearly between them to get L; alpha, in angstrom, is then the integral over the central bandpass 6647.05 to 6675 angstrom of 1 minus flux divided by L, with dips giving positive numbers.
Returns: -1.30 angstrom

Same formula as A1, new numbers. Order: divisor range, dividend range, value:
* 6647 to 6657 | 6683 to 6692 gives 1.16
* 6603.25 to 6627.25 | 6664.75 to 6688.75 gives 1.11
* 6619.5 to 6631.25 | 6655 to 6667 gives 1.14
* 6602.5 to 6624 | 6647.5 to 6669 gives 1.06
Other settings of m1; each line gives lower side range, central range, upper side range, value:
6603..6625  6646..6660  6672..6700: 0.03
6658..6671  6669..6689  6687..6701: 0.02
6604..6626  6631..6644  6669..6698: 0.01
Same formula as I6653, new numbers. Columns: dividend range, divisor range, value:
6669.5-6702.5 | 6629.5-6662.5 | 1.06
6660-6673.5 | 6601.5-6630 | 1.18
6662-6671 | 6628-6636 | 1.14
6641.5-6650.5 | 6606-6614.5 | 1.02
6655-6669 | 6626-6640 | 1.14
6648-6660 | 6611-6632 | 1.02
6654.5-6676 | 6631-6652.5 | 1.14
